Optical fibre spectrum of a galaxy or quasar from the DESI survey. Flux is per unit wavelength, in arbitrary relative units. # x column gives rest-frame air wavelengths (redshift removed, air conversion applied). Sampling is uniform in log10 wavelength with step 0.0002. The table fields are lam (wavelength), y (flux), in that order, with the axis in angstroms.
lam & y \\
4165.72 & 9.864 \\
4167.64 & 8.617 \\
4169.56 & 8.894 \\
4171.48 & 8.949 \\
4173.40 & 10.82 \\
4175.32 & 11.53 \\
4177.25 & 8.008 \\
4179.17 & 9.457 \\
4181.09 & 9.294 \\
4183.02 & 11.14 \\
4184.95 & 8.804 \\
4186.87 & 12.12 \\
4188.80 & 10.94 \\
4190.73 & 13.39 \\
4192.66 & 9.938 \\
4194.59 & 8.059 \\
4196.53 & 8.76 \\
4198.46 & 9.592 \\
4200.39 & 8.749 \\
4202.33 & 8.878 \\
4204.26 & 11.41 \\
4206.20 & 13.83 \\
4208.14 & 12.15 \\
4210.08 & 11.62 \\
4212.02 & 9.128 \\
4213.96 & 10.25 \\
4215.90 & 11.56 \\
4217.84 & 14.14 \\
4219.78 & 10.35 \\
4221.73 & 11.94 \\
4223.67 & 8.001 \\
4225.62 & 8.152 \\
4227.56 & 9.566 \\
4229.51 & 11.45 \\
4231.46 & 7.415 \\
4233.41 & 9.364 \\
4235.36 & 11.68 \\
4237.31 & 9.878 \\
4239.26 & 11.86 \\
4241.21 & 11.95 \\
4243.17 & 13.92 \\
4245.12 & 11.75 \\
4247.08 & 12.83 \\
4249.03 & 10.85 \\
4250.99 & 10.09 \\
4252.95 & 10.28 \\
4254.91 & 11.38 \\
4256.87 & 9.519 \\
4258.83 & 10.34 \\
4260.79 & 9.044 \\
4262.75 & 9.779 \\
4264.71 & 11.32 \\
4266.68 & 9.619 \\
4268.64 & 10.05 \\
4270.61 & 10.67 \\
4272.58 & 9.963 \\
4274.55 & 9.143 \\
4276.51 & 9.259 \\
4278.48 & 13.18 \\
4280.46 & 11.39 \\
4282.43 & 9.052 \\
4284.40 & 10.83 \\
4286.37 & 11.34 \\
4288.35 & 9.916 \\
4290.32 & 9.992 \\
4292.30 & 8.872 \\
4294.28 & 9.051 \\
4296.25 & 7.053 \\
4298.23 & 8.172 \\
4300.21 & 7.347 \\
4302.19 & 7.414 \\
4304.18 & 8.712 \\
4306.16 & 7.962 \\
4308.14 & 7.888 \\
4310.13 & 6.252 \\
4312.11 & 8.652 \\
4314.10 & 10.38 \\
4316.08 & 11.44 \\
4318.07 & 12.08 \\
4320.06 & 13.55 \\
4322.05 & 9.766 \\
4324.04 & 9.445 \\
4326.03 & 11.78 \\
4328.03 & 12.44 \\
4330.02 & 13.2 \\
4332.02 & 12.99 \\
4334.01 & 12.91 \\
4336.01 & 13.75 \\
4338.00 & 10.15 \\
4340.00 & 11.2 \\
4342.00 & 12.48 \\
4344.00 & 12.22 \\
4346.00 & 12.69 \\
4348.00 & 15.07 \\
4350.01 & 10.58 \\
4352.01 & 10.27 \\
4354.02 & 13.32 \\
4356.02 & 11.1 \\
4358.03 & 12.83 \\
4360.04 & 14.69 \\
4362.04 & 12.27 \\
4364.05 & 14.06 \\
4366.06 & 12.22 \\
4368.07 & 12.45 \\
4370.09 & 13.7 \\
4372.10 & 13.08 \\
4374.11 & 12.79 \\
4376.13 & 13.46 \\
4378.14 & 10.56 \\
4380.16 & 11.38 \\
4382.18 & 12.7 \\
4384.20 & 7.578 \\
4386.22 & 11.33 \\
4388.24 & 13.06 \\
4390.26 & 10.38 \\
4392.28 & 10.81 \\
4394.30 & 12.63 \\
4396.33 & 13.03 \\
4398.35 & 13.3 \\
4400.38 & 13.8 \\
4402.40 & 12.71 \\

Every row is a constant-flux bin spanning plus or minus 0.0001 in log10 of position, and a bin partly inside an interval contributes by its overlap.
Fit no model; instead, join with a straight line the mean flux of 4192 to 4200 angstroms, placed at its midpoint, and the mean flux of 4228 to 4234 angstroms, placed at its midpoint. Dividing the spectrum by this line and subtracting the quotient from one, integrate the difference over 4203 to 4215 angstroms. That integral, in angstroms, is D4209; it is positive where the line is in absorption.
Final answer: -2.83 angstroms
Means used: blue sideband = 9.03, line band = 11.3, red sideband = 9.42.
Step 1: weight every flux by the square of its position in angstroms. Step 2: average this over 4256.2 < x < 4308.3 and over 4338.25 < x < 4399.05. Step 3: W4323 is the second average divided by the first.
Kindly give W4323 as 1.3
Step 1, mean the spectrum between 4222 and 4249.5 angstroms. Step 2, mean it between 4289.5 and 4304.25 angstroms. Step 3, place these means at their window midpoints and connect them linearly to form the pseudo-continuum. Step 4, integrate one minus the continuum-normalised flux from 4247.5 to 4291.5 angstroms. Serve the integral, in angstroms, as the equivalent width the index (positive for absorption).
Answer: -4.9 angstroms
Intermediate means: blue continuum 10.7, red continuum 8.28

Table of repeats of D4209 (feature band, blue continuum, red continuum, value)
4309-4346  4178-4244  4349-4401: 1.0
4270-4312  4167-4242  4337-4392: 7.8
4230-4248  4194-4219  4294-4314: -2.7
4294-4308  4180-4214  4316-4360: 4.5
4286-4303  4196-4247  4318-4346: 4.2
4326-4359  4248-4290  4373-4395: -3.6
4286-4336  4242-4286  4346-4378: 7.2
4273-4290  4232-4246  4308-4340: 1.2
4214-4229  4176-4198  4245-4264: -0.4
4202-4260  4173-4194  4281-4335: -3.4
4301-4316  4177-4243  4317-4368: 4.4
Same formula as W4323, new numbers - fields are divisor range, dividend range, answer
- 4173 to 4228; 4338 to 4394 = 1.26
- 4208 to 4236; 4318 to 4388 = 1.25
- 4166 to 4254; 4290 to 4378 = 1.13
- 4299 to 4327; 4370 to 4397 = 1.29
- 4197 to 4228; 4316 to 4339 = 1.20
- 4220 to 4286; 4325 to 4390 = 1.23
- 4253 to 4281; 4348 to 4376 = 1.28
